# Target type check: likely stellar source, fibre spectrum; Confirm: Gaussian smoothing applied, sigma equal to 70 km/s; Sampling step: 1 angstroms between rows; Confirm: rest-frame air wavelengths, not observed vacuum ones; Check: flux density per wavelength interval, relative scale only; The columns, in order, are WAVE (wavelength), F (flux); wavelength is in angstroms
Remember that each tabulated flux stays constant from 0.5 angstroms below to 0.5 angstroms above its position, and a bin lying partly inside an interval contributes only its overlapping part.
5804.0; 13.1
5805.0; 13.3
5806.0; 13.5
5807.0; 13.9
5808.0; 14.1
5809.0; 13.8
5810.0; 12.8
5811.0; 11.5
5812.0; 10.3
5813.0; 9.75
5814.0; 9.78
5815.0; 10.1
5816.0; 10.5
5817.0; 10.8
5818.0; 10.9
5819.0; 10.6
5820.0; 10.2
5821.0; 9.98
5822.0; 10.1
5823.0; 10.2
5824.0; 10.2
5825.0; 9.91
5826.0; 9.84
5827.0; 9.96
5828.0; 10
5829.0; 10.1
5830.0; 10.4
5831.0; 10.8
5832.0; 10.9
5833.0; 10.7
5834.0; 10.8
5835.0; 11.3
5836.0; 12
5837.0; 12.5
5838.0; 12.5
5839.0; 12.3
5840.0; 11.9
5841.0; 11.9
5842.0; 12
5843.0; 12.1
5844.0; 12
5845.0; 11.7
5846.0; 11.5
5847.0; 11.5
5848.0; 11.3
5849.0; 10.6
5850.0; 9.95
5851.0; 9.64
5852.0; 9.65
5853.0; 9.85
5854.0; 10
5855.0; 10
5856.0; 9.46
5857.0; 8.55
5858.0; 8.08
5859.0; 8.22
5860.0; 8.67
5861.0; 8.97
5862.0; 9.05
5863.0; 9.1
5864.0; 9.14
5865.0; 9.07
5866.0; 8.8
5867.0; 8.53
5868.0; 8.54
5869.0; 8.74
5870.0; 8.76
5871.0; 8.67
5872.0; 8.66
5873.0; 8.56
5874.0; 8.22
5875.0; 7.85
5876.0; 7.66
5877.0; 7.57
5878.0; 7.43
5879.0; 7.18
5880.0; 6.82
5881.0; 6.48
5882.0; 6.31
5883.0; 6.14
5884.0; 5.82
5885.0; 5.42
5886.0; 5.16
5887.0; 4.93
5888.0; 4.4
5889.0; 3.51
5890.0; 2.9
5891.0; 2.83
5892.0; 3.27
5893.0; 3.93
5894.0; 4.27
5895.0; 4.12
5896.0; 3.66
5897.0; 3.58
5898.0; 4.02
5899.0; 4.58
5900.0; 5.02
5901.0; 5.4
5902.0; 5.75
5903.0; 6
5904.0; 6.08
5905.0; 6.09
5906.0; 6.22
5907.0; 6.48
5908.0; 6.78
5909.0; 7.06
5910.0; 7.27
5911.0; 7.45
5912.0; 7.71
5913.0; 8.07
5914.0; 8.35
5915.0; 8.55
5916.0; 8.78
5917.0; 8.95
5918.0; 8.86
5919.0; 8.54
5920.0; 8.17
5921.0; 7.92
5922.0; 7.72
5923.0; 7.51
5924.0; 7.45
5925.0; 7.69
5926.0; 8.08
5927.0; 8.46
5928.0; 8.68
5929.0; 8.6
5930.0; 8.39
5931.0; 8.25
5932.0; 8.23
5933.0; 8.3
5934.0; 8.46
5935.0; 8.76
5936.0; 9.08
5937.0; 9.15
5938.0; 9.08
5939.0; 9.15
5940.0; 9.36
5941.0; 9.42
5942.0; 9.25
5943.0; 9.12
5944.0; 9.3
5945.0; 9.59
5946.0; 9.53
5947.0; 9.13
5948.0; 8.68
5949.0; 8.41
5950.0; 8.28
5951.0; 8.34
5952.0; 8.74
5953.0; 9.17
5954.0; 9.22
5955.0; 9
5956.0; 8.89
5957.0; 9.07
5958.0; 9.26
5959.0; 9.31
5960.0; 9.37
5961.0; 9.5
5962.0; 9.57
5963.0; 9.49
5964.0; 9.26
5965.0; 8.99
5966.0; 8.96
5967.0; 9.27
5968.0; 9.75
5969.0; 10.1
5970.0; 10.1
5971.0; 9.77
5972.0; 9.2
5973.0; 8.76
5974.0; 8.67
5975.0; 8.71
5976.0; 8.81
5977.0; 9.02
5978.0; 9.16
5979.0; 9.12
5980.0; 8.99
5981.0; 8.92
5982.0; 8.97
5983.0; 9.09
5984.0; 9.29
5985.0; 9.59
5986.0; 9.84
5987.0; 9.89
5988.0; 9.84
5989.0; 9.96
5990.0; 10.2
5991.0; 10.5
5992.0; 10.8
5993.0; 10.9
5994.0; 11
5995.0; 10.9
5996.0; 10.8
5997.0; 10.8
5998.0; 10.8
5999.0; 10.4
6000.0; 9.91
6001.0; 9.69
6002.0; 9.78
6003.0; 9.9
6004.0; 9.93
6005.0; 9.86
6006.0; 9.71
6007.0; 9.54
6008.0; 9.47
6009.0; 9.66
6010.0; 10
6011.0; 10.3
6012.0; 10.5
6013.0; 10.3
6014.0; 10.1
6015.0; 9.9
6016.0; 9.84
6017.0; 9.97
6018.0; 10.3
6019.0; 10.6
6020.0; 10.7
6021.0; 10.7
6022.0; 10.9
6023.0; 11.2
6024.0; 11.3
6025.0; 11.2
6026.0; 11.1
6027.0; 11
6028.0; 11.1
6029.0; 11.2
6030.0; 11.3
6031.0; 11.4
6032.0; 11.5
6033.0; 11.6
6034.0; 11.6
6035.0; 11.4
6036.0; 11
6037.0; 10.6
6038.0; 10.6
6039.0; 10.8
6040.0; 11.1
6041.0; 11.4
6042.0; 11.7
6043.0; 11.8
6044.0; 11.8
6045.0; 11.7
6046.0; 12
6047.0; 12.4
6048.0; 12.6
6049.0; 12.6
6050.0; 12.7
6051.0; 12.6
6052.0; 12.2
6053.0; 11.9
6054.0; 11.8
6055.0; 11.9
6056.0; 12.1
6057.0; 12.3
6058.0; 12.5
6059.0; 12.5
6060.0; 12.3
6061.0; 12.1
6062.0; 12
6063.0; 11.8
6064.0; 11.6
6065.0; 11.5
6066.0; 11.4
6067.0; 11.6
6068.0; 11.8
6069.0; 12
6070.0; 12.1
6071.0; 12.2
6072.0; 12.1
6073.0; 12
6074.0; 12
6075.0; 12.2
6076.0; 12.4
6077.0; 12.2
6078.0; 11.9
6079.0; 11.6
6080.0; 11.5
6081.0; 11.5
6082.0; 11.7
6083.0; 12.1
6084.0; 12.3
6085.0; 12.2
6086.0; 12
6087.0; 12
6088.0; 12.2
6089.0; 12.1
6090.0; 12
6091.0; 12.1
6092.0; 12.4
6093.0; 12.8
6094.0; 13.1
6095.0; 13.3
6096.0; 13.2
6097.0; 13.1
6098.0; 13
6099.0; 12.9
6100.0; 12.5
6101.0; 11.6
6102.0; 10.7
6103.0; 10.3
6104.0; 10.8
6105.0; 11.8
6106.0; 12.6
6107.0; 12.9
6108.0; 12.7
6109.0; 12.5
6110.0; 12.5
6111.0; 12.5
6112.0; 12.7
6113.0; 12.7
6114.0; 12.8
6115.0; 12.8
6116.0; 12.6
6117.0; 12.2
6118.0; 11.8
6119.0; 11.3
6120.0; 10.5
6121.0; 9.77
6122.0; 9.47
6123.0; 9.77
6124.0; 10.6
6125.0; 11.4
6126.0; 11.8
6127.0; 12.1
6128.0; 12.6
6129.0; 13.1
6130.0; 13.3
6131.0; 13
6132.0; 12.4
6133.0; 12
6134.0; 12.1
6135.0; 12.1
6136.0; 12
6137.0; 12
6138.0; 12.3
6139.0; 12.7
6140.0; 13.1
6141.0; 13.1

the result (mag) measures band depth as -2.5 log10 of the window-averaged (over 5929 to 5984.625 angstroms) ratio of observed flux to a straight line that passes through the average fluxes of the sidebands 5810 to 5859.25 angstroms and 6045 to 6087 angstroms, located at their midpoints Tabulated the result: 0.25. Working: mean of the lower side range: 10.6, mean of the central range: 9.07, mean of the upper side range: 12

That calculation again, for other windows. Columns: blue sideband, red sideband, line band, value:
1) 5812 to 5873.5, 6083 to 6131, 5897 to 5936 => 0.40 mag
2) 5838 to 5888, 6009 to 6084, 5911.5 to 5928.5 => 0.19 mag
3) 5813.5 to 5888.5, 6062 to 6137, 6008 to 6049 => 0.03 mag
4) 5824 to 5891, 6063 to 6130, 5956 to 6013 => 0.10 mag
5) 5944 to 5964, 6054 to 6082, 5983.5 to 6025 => 0.01 mag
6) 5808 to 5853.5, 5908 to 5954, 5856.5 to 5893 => 0.36 mag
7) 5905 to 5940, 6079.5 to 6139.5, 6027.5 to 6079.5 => -0.09 mag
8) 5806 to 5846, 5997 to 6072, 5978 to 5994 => 0.15 mag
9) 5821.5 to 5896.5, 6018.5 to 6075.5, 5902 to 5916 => 0.32 mag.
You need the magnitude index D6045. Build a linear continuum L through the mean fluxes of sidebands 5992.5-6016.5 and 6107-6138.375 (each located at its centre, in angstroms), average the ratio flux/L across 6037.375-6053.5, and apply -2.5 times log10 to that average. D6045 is -0.10 mag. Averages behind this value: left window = 10.2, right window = 12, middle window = 11.9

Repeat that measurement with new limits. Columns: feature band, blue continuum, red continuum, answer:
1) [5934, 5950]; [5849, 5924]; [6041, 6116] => -0.058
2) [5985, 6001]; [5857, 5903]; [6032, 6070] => -0.038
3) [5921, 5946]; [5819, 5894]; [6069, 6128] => 0.150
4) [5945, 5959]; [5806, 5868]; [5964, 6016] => 0.118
